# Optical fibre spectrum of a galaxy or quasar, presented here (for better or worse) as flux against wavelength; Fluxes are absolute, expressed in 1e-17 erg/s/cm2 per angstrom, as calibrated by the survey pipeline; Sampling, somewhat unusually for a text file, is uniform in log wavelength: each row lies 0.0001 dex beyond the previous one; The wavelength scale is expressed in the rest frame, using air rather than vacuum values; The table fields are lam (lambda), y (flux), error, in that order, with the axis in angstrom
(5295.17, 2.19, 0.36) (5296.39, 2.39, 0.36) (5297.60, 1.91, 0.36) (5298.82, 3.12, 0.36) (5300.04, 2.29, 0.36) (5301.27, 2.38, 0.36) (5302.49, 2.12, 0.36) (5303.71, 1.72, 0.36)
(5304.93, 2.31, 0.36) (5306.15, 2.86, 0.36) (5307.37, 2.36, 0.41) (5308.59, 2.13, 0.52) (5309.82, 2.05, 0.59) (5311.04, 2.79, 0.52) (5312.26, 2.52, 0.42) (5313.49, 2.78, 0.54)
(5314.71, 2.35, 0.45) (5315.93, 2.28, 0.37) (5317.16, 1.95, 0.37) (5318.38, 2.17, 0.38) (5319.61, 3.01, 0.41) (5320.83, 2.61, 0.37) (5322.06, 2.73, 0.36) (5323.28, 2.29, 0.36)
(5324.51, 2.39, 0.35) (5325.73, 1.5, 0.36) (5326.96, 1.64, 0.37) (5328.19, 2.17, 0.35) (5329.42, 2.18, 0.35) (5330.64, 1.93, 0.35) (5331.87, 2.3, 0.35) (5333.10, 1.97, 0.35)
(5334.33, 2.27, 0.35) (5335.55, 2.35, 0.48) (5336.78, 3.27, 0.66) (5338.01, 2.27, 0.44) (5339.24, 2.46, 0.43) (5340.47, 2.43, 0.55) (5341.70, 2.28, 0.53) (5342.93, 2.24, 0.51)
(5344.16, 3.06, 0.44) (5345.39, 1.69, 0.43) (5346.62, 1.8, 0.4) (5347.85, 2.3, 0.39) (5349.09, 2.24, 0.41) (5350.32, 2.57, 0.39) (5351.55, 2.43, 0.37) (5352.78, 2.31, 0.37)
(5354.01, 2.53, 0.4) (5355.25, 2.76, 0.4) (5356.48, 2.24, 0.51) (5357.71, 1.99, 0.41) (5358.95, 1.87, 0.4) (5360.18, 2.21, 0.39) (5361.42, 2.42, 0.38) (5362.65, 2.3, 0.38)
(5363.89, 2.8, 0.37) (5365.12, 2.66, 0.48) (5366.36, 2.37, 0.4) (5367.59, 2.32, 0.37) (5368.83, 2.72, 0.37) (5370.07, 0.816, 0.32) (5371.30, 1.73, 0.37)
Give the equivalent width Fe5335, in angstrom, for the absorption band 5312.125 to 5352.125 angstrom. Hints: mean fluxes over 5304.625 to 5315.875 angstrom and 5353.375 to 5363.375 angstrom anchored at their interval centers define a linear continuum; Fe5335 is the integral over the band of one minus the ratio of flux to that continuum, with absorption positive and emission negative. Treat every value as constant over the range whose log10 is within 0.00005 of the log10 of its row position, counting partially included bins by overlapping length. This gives 1.16 angstrom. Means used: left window 2.46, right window 2.29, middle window 2.31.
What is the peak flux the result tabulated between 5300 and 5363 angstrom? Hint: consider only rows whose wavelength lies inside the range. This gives 3.27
